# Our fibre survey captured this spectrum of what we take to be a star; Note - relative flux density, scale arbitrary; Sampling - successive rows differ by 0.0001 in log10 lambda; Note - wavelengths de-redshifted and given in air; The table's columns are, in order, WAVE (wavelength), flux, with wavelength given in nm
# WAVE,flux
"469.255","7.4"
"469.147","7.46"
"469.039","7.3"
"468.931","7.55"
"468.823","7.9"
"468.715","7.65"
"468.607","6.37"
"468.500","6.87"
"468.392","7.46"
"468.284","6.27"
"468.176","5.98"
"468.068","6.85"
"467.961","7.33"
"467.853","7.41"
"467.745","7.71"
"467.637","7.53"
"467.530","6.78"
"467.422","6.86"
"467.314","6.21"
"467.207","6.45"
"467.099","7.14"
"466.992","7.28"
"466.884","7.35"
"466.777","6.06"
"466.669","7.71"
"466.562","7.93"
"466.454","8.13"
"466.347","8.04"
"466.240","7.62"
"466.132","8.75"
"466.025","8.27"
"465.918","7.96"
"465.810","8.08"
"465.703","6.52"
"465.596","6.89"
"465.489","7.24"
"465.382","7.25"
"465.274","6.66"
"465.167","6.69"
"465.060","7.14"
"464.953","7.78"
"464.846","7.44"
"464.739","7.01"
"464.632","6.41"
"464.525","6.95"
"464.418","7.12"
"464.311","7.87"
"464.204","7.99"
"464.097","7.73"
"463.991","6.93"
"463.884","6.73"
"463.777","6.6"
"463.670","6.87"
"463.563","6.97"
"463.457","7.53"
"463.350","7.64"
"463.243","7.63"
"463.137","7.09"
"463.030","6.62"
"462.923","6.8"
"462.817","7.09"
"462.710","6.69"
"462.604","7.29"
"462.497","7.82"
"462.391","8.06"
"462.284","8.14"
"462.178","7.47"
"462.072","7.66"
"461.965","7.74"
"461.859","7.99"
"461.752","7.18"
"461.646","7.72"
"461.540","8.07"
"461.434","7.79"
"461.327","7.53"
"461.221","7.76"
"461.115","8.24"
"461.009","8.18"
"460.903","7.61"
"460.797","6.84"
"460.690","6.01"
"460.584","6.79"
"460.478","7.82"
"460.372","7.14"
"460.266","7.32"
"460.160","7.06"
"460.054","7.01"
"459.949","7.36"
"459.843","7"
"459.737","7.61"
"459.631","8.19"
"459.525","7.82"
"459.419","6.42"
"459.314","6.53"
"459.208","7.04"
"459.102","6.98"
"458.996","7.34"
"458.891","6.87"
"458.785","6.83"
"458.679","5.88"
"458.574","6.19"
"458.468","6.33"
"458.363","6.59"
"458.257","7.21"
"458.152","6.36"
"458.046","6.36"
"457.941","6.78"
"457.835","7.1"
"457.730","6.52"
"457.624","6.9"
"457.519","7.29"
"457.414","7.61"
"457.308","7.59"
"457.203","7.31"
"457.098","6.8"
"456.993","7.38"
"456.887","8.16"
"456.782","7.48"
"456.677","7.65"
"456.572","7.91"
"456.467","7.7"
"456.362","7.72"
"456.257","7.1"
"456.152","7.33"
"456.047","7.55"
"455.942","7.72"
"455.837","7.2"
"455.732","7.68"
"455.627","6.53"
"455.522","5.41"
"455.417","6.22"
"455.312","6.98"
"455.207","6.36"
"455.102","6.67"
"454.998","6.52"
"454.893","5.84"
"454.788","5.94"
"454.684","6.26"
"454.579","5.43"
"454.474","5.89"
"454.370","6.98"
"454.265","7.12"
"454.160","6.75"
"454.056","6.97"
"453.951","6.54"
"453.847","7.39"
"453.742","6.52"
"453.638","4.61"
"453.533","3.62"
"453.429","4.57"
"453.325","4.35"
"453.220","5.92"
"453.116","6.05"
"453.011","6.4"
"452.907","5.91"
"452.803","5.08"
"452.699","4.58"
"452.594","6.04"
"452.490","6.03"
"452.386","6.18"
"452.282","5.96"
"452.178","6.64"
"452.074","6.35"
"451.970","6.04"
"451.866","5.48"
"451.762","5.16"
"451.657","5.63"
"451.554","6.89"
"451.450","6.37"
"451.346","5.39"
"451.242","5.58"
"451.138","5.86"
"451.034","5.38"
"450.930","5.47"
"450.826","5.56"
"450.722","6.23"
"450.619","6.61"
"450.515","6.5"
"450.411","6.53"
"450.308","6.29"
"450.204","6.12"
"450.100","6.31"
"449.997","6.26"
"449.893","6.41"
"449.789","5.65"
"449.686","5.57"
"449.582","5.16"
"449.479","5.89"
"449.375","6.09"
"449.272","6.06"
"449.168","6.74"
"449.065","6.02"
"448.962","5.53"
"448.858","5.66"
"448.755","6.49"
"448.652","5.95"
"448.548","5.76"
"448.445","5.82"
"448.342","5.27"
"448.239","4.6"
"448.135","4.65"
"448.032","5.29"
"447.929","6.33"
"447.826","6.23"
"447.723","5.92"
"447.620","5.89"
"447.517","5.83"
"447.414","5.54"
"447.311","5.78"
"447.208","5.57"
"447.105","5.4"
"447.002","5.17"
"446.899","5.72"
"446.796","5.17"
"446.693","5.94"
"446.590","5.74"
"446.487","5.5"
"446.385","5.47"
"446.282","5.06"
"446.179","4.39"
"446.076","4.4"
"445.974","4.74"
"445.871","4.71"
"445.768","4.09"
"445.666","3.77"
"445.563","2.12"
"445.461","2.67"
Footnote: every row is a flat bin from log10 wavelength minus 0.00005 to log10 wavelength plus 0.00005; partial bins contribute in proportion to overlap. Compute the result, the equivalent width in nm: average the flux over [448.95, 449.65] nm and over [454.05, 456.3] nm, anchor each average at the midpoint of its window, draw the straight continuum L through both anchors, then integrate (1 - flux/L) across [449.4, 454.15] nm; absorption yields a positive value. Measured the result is 0.27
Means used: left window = 5.94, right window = 6.65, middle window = 5.88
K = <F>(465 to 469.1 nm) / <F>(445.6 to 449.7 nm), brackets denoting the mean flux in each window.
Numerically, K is 1.33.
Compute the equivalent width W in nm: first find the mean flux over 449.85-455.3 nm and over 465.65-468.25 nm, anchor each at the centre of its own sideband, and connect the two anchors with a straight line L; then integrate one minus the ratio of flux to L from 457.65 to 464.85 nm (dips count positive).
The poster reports -0.42 nm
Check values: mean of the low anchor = 6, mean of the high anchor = 7.32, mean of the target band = 7.19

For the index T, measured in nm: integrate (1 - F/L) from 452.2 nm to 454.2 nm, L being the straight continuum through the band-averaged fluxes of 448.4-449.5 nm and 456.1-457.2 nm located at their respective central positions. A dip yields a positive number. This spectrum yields 0.31 nm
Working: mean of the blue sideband 6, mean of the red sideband 7.52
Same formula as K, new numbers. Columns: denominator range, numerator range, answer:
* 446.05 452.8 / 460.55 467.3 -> 1.28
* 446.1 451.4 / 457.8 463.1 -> 1.25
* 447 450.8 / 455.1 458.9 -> 1.19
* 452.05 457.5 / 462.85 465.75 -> 1.09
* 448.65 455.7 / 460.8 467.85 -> 1.23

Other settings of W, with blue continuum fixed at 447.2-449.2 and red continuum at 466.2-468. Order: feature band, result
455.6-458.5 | -0.35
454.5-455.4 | 0.01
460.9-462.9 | -0.24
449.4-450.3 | -0.01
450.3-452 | 0.01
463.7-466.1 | -0.06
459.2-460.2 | -0.08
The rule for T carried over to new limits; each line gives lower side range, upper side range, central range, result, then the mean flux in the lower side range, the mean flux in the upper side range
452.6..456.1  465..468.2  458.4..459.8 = -0.07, 6.17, 7.27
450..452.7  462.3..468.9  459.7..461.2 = -0.11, 6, 7.24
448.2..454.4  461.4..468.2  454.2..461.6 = -0.49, 5.91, 7.32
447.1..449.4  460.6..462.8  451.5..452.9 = 0.10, 5.76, 7.57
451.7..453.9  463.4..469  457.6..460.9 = -0.26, 5.66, 7.23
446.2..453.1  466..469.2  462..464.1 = -0.11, 5.81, 7.27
